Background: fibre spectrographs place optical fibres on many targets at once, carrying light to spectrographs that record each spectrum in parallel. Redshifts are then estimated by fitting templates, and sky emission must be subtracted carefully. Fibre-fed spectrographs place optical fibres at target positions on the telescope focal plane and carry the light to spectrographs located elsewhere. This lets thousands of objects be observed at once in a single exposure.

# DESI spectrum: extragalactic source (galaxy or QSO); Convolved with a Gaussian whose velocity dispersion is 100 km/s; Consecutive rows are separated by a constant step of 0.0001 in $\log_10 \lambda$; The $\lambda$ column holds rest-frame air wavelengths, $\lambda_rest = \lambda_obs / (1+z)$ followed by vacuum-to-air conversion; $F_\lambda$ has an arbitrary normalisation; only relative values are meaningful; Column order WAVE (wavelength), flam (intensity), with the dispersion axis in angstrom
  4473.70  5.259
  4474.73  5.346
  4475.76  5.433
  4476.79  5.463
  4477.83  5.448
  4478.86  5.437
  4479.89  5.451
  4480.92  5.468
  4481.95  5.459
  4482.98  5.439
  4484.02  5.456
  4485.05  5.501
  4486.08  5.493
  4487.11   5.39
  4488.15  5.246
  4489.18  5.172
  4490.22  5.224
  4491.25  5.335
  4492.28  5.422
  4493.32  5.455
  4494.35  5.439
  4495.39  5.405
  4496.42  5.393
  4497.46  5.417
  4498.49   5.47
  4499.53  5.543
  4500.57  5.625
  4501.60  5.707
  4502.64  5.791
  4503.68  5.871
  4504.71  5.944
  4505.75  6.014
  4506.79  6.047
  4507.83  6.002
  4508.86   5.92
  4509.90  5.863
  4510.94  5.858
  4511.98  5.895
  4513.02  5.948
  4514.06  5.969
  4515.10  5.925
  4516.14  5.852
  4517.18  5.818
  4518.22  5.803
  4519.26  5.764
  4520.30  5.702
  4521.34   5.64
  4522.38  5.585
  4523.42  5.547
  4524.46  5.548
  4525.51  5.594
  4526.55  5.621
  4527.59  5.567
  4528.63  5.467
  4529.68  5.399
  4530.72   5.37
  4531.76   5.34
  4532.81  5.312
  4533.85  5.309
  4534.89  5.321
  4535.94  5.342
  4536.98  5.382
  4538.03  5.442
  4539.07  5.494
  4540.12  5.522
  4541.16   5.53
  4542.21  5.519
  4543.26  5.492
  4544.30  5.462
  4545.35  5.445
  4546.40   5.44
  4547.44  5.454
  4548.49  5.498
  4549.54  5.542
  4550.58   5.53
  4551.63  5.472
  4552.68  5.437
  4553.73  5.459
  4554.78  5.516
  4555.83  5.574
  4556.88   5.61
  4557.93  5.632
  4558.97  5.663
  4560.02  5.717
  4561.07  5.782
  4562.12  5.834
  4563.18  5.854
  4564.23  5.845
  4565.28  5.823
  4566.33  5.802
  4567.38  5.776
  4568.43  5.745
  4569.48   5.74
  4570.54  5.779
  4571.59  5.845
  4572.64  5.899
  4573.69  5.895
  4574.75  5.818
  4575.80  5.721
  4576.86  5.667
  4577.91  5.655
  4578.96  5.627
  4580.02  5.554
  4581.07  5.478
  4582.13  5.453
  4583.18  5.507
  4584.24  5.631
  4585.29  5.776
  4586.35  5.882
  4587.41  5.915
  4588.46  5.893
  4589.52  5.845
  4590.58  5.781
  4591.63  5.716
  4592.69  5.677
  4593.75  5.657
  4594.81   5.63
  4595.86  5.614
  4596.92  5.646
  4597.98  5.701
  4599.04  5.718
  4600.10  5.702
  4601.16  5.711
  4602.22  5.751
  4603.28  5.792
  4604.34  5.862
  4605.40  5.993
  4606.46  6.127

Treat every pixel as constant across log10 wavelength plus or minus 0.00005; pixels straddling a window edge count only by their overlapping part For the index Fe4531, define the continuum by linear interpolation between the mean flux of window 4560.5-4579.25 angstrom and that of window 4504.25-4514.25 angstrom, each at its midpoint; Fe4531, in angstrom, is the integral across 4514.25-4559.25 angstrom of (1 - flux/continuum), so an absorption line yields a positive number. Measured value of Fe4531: 2.6 angstrom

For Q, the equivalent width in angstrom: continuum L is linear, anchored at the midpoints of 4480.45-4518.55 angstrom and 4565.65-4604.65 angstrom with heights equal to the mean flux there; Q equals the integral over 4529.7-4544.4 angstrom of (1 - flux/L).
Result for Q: 0.7 angstrom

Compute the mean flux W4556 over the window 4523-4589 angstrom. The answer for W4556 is 5.6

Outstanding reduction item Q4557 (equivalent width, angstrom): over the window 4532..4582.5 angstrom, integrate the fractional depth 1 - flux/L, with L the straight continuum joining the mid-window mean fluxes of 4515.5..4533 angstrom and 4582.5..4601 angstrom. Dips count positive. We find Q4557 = 0.5 angstrom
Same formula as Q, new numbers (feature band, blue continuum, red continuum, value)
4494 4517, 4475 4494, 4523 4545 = -1.46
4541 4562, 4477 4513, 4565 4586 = 0.47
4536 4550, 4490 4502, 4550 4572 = 0.37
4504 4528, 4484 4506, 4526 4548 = -1.43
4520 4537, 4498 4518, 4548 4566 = 0.84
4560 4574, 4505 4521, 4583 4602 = -0.08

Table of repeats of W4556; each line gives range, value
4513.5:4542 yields 5.56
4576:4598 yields 5.68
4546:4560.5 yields 5.54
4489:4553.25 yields 5.59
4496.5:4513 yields 5.79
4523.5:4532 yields 5.5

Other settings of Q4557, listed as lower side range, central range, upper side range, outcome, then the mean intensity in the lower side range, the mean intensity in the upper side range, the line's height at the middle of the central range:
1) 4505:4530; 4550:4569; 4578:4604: 0.18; 5.77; 5.69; 5.73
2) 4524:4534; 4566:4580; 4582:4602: -0.31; 5.46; 5.71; 5.64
